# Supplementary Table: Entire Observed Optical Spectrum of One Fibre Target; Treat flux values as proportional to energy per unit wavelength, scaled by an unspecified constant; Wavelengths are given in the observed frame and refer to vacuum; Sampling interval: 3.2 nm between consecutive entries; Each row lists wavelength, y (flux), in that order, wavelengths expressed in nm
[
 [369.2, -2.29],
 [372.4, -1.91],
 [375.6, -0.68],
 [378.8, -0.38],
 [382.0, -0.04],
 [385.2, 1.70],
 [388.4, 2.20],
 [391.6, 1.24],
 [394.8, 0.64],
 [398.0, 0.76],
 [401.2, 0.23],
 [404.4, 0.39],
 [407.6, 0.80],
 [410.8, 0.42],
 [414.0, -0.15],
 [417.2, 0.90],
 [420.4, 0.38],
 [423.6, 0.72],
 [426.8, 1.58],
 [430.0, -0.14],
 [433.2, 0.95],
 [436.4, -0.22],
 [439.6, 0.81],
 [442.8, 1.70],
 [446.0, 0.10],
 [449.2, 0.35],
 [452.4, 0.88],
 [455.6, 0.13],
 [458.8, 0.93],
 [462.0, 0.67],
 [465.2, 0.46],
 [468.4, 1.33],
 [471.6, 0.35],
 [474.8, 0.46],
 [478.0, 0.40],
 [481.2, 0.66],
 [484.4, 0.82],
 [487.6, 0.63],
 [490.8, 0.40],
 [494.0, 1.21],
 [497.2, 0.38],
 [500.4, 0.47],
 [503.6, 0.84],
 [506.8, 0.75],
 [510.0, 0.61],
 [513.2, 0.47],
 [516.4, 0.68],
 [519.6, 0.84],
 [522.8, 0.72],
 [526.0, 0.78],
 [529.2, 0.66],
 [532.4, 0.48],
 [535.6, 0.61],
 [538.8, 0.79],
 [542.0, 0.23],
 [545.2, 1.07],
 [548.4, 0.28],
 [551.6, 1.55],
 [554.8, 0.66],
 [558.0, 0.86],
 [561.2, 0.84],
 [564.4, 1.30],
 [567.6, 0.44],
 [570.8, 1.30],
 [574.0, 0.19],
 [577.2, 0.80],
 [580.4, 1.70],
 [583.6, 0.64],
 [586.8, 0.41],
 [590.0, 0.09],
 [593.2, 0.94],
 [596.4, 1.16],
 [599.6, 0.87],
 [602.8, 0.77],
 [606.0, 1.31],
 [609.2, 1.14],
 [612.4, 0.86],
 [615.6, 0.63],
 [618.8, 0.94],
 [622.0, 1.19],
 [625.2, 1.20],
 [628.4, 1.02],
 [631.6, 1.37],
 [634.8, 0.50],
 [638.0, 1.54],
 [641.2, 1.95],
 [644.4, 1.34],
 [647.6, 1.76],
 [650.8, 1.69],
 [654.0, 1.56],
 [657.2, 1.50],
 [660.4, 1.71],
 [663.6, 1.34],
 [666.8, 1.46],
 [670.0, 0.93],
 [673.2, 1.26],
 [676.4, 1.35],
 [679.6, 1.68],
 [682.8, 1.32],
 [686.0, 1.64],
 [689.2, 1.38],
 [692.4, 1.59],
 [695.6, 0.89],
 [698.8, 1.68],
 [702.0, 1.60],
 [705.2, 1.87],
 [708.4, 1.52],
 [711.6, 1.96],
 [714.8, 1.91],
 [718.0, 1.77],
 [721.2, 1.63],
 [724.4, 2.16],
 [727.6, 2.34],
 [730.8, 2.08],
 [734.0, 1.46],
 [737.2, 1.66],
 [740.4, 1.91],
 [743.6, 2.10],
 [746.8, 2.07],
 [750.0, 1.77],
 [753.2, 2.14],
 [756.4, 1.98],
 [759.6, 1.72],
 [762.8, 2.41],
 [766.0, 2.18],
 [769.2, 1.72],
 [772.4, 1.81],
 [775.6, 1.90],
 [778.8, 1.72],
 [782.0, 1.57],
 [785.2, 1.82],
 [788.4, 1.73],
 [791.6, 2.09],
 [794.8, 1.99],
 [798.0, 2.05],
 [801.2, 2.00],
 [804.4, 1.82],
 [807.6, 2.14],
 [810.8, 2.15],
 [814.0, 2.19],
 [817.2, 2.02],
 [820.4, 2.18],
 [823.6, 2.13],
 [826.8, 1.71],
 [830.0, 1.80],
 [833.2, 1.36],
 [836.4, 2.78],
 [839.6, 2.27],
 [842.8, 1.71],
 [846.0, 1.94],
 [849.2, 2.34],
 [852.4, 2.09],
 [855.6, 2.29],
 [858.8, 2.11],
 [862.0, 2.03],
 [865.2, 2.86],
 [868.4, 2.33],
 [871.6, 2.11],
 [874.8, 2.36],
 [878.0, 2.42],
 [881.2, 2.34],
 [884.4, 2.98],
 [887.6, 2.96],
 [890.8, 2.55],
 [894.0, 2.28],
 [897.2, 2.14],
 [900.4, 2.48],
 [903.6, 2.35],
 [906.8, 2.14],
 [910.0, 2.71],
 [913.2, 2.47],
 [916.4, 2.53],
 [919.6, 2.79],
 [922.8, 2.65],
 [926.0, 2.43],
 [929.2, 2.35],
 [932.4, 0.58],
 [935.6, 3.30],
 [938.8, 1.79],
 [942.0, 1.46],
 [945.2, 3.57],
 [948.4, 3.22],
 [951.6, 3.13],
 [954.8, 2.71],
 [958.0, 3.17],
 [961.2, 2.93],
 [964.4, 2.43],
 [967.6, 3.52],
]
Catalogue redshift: 0.60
